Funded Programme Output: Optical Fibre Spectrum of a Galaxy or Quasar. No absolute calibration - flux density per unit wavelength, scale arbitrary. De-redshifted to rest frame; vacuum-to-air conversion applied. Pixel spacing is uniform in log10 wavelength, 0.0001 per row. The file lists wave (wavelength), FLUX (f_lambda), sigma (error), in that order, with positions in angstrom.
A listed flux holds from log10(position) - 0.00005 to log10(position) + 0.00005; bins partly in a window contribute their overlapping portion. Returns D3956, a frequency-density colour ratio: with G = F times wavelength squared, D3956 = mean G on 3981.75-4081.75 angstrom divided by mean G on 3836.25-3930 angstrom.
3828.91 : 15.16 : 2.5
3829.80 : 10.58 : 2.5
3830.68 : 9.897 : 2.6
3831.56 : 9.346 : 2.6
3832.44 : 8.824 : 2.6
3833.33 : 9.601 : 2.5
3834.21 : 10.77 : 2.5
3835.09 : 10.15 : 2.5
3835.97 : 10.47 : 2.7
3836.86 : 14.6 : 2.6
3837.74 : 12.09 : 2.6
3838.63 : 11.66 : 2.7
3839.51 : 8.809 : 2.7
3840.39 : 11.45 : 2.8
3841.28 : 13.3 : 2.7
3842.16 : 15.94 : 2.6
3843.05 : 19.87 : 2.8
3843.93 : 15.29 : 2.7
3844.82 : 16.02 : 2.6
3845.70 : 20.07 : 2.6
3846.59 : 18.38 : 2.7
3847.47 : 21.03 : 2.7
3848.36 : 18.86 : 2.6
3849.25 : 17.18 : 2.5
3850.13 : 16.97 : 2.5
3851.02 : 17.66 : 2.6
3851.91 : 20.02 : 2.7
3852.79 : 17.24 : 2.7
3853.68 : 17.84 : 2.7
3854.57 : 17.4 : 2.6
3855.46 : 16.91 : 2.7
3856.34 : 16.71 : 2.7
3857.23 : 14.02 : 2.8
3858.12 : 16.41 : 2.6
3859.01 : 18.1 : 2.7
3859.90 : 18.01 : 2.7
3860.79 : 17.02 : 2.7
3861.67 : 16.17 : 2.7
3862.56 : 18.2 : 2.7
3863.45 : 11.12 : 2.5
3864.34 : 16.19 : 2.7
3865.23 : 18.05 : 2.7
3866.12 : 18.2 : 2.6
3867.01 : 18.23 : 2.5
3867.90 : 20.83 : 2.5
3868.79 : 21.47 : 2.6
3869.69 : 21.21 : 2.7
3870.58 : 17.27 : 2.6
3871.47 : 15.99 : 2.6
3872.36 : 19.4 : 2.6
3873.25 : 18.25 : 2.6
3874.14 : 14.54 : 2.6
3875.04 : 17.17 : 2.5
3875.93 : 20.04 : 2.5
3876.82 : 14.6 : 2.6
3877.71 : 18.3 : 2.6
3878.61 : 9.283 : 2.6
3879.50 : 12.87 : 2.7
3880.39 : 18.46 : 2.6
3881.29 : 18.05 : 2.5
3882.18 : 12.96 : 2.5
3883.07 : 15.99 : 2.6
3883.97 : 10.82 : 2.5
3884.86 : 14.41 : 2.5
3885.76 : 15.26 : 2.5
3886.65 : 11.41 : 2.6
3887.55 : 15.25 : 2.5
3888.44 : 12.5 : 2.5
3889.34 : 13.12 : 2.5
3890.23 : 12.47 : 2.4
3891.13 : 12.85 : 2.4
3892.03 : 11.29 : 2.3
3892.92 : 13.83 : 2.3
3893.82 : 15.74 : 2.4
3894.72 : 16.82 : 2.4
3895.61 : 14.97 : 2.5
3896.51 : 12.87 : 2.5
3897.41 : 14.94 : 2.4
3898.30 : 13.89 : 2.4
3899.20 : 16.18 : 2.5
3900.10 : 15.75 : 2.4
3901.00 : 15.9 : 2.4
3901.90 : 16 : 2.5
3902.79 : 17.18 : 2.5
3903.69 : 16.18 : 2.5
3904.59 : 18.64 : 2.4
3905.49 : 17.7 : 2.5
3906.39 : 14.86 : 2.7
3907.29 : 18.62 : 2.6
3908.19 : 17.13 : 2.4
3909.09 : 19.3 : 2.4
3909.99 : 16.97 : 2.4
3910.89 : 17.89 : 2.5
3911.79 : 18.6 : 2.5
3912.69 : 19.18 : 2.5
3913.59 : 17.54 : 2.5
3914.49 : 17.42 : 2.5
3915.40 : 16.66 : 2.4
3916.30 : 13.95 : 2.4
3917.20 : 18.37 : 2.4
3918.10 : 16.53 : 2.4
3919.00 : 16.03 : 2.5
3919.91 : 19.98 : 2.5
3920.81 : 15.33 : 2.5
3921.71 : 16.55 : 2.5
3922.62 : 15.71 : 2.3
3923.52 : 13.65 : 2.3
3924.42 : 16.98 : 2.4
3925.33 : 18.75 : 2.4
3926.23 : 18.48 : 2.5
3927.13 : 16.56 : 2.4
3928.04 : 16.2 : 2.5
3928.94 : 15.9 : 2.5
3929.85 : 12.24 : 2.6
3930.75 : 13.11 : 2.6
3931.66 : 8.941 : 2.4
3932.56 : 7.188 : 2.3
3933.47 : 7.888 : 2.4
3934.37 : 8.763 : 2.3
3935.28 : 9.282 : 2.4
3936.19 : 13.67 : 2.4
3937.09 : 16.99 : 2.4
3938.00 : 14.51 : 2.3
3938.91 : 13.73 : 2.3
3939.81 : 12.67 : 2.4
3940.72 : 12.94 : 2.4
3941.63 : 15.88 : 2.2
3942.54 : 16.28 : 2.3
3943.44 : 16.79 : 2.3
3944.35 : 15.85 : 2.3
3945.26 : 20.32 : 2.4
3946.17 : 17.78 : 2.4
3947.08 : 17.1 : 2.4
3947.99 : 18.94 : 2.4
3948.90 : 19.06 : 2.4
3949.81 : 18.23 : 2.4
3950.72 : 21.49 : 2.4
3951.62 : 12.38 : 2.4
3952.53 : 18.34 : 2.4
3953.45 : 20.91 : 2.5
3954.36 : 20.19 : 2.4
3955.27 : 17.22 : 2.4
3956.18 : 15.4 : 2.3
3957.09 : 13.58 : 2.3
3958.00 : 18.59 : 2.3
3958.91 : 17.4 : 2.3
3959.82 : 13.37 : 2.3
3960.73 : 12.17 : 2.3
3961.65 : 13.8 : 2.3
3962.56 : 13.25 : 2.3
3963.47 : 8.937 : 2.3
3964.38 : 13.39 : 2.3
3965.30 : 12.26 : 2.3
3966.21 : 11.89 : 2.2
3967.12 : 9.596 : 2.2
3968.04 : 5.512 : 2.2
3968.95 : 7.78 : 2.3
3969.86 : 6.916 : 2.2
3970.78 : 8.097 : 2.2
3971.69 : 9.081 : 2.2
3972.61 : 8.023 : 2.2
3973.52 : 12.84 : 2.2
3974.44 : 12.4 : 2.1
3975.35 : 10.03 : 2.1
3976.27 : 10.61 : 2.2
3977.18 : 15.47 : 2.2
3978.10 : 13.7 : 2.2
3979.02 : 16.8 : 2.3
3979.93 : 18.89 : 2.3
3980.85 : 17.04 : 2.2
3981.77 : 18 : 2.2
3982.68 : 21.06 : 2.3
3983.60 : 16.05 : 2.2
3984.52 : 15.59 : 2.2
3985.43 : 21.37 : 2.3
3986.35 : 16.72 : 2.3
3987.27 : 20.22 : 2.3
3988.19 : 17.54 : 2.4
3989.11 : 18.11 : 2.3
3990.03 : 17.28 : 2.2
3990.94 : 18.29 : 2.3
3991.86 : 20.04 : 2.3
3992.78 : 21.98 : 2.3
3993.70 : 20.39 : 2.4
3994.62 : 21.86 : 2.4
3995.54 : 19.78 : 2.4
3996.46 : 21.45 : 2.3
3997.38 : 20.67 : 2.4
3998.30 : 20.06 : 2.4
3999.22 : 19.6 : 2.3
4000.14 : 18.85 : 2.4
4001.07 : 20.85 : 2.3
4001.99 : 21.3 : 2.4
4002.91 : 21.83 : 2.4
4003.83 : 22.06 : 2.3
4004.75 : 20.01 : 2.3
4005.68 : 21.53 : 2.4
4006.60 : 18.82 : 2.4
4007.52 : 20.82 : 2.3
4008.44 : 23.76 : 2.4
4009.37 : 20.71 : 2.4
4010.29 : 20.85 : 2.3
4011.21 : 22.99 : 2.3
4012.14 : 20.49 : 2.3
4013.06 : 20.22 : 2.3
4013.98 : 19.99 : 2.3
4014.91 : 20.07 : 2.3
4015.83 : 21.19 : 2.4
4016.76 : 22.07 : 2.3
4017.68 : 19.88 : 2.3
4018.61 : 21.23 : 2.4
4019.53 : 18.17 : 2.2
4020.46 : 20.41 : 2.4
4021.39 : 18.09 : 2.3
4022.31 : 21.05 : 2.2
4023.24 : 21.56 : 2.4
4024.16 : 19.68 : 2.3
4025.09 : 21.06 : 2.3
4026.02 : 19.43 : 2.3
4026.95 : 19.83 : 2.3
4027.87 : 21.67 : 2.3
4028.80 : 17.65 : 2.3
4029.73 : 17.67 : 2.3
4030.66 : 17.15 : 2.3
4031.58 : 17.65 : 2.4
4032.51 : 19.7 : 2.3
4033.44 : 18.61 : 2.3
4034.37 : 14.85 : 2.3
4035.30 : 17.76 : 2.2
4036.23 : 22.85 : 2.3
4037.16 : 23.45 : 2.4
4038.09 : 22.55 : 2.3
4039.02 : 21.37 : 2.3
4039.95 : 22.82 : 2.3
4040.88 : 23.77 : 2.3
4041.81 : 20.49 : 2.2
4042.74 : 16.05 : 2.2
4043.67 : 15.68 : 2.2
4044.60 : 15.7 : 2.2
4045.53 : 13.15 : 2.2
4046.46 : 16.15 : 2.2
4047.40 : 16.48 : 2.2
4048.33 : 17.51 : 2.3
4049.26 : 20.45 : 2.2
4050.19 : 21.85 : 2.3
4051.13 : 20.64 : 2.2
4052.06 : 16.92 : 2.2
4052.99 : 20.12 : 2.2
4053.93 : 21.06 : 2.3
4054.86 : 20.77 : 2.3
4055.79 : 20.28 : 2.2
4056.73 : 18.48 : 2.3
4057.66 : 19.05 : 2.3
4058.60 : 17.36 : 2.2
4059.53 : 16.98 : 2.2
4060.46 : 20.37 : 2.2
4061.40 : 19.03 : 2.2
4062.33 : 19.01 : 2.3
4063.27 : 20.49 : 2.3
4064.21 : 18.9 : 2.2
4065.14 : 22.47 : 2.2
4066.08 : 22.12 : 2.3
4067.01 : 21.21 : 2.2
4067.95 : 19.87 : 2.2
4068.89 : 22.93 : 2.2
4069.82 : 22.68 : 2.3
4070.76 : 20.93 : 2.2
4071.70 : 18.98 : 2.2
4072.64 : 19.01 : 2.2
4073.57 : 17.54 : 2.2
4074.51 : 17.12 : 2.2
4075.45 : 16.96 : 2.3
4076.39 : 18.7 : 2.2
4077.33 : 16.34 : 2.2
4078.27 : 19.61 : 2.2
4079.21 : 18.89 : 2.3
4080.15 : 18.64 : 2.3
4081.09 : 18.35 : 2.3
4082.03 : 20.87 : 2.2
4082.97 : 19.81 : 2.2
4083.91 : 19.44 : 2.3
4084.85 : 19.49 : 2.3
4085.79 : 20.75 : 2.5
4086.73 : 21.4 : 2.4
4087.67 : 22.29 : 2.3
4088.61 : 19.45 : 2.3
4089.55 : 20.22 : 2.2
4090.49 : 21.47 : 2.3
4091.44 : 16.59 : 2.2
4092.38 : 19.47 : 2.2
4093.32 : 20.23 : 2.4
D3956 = 1.3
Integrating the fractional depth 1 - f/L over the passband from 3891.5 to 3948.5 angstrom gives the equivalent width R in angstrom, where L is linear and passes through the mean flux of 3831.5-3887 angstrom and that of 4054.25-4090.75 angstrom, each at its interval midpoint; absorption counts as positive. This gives 4.5 angstrom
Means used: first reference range 15.8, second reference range 19.7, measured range 15.6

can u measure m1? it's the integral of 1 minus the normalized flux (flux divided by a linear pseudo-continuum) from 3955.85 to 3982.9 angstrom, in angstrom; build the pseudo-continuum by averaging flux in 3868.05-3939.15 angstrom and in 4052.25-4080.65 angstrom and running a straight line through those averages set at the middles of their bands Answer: 6.8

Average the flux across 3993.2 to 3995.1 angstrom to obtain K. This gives 21.1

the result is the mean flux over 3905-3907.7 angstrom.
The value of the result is 17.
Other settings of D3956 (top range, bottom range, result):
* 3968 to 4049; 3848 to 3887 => 1.18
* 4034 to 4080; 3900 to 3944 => 1.33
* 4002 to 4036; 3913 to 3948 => 1.39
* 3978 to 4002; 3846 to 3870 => 1.15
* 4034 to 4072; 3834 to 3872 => 1.32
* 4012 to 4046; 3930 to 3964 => 1.37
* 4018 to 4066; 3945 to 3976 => 1.45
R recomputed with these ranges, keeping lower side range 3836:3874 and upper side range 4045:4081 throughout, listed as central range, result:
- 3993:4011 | -2.3 angstrom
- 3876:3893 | 3.1 angstrom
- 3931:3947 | 3.8 angstrom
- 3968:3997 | 4.0 angstrom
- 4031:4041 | -0.8 angstrom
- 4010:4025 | -1.5 angstrom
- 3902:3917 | 0.1 angstrom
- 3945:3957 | -0.1 angstrom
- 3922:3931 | 0.9 angstrom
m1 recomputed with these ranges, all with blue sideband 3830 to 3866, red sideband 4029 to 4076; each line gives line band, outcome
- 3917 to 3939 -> 3.1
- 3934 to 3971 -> 6.0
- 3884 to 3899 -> 2.1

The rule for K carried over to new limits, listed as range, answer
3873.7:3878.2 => 16.8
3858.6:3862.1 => 17.4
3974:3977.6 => 12.1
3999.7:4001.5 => 19.7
